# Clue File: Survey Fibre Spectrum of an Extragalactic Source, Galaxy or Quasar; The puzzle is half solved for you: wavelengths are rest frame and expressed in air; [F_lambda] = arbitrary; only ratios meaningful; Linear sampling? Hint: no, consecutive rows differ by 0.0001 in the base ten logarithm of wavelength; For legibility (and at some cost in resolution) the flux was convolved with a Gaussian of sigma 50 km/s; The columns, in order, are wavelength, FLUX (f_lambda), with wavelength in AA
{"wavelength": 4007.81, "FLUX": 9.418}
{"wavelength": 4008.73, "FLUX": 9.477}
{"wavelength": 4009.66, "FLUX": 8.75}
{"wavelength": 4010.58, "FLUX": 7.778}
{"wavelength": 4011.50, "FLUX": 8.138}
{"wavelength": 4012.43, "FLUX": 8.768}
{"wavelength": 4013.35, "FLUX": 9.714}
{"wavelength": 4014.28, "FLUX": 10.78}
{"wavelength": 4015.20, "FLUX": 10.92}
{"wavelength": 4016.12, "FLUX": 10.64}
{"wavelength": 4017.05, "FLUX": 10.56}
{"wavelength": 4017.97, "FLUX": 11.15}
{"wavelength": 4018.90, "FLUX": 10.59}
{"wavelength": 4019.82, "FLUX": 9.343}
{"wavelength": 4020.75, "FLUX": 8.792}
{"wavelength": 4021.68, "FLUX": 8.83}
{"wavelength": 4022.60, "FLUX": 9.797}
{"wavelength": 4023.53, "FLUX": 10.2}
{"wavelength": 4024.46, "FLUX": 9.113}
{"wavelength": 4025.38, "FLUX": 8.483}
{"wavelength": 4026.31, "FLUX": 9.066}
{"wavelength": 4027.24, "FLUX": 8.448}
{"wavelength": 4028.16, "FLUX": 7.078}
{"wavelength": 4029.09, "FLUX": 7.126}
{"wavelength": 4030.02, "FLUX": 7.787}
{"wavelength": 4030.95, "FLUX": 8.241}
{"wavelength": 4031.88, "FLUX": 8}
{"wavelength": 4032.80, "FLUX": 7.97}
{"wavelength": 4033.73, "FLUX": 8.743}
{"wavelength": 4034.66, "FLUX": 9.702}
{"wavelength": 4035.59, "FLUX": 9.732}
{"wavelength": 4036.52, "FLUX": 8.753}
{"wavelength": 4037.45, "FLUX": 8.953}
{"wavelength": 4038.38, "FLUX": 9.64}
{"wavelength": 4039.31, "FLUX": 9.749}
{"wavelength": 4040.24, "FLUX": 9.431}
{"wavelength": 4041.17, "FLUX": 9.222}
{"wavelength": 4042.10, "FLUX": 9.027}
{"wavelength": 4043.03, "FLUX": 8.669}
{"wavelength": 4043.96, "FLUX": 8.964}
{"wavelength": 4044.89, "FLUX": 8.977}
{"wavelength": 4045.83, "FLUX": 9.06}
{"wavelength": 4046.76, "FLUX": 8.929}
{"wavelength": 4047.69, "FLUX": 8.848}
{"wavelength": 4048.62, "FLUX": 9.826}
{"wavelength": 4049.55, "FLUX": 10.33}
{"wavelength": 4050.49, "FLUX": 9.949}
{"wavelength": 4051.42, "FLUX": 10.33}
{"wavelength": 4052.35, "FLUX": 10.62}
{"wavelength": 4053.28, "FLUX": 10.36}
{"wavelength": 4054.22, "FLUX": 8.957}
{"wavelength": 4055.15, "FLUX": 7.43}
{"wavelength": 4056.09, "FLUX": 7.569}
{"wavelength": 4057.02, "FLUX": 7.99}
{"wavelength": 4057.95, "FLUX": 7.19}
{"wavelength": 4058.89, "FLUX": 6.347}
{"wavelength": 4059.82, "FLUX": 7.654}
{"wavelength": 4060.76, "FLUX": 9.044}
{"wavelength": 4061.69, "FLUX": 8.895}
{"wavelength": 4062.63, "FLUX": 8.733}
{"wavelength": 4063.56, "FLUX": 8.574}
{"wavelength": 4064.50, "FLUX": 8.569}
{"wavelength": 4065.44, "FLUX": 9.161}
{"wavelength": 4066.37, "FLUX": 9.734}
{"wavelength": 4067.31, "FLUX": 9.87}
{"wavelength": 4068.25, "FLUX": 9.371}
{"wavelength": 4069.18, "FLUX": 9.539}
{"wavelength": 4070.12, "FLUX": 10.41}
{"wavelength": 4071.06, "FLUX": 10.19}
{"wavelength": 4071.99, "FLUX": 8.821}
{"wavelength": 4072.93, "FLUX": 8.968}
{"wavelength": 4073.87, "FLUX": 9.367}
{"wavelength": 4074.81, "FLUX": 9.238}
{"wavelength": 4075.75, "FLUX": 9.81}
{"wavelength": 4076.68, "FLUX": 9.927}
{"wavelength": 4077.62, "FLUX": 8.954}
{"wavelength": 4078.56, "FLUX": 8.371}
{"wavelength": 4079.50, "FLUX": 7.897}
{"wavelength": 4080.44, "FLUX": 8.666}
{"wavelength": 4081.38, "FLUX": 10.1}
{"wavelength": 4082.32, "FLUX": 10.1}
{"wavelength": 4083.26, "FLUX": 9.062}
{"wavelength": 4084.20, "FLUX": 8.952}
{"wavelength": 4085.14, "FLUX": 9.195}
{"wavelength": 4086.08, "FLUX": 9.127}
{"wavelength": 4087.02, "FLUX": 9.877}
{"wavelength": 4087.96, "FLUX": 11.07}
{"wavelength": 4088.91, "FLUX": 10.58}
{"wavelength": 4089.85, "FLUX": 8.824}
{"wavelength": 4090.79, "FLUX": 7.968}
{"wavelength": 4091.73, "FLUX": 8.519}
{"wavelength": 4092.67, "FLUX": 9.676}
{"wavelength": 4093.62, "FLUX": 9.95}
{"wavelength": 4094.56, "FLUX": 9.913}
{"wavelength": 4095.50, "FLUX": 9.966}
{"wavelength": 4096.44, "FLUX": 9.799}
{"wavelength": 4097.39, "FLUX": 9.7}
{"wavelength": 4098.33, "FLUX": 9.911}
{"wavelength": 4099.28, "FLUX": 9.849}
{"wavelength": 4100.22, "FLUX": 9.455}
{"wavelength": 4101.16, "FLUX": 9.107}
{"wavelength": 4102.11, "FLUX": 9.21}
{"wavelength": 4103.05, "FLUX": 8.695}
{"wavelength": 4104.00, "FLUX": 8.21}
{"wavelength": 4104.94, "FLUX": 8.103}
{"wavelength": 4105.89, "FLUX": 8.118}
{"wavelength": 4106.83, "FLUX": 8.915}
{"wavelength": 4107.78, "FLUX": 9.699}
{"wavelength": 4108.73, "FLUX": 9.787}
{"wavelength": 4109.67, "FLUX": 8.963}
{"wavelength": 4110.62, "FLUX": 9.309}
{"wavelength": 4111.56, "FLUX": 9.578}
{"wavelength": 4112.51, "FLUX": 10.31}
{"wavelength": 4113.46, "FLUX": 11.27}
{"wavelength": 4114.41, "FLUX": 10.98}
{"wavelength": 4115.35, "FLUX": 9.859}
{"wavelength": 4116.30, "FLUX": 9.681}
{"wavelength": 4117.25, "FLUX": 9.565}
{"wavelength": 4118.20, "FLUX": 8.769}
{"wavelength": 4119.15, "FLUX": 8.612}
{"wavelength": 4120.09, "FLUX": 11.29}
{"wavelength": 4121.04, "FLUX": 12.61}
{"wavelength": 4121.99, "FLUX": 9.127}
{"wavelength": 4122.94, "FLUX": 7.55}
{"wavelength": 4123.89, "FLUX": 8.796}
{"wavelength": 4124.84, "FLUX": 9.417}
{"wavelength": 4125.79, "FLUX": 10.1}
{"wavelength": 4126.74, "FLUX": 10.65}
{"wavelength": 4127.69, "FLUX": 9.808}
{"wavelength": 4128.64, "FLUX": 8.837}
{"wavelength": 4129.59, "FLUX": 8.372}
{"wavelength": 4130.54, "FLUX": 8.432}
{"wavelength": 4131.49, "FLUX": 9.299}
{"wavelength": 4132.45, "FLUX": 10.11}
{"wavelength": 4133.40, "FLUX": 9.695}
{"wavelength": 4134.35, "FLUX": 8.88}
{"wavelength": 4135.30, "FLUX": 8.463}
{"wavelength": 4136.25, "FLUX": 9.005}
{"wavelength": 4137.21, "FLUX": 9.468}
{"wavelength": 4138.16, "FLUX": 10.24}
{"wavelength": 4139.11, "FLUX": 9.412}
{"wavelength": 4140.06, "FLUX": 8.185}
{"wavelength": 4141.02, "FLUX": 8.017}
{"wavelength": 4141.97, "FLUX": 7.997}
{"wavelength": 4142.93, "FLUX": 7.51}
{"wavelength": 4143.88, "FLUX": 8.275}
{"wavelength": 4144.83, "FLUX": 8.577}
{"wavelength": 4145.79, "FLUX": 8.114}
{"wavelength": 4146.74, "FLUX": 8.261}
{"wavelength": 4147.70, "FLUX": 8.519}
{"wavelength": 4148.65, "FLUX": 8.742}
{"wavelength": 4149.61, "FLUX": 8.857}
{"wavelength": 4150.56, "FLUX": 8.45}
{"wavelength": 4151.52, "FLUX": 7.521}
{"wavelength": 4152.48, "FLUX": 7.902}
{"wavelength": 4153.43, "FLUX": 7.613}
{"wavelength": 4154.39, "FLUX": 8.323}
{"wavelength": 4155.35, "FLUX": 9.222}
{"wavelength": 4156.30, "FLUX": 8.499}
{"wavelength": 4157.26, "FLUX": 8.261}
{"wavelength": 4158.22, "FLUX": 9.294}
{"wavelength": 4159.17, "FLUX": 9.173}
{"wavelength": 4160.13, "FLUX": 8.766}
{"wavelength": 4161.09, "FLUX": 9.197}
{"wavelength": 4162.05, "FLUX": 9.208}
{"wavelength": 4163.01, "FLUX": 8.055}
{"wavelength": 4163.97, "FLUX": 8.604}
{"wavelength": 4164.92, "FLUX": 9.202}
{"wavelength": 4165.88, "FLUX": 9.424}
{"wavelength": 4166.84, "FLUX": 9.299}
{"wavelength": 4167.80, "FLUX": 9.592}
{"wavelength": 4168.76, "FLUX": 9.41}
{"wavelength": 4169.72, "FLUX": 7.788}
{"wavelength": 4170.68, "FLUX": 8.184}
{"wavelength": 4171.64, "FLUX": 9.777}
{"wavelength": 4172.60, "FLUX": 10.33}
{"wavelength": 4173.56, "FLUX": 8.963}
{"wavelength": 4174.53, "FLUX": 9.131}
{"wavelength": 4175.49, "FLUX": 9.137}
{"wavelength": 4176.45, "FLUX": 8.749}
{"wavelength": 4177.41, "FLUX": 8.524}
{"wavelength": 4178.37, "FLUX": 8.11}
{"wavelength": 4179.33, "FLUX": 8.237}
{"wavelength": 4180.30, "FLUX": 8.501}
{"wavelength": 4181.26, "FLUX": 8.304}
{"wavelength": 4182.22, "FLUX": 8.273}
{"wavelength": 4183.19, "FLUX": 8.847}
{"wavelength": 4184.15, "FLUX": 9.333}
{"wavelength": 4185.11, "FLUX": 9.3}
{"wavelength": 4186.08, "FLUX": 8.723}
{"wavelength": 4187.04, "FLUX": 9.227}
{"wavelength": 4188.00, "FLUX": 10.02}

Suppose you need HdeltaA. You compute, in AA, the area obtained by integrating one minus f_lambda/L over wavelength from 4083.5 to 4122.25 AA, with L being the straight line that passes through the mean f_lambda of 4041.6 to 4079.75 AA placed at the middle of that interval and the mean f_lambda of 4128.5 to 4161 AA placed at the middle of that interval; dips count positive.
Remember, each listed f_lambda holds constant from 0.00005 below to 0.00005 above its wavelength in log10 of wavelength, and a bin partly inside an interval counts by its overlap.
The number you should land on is -3.1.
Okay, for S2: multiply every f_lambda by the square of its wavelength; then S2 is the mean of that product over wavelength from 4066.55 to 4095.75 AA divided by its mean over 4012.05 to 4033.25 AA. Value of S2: 1.06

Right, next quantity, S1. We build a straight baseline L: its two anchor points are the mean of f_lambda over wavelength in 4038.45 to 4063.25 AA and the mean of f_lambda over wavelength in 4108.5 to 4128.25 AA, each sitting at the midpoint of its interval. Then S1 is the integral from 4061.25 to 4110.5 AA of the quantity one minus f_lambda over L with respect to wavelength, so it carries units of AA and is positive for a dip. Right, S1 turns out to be 0.5 AA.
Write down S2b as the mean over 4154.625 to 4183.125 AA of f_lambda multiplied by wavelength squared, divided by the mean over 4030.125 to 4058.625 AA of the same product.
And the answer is 1.0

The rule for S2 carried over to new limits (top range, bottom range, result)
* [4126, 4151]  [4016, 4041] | 1.03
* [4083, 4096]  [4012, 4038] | 1.07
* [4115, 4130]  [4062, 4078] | 1.05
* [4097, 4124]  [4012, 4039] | 1.08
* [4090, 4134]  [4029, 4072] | 1.09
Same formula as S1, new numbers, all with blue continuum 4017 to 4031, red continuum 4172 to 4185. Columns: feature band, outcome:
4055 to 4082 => 0.3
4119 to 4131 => -0.9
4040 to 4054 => -0.8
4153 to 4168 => 0.0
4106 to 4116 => -1.0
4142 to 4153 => 0.8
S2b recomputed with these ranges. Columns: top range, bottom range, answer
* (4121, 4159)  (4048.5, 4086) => 1.00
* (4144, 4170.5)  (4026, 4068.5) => 1.03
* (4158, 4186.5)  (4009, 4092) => 1.04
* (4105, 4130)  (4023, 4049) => 1.13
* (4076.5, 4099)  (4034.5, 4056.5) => 1.03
